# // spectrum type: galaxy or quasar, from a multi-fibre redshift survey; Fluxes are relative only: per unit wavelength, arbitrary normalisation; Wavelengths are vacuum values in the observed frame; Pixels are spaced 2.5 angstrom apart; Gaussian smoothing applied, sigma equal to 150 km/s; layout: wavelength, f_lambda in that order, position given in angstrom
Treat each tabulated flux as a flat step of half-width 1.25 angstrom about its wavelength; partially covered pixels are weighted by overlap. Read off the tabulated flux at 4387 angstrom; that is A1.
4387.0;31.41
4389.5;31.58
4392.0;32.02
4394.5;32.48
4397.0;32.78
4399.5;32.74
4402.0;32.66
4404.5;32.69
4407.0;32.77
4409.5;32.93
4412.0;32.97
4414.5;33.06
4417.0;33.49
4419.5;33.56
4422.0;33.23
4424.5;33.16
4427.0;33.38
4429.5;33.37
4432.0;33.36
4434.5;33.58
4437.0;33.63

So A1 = 31.41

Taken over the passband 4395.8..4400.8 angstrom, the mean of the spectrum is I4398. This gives 32.8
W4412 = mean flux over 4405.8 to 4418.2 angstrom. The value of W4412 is 33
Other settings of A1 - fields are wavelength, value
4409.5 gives 32.93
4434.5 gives 33.58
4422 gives 33.23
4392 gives 32.02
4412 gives 32.97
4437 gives 33.63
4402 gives 32.66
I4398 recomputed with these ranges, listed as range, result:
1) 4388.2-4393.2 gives 31.8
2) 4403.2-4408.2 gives 32.7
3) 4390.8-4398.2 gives 32.4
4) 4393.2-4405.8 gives 32.7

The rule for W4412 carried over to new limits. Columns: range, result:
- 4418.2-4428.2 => 33.3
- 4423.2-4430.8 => 33.3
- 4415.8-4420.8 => 33.5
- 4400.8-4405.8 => 32.7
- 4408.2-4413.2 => 32.9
